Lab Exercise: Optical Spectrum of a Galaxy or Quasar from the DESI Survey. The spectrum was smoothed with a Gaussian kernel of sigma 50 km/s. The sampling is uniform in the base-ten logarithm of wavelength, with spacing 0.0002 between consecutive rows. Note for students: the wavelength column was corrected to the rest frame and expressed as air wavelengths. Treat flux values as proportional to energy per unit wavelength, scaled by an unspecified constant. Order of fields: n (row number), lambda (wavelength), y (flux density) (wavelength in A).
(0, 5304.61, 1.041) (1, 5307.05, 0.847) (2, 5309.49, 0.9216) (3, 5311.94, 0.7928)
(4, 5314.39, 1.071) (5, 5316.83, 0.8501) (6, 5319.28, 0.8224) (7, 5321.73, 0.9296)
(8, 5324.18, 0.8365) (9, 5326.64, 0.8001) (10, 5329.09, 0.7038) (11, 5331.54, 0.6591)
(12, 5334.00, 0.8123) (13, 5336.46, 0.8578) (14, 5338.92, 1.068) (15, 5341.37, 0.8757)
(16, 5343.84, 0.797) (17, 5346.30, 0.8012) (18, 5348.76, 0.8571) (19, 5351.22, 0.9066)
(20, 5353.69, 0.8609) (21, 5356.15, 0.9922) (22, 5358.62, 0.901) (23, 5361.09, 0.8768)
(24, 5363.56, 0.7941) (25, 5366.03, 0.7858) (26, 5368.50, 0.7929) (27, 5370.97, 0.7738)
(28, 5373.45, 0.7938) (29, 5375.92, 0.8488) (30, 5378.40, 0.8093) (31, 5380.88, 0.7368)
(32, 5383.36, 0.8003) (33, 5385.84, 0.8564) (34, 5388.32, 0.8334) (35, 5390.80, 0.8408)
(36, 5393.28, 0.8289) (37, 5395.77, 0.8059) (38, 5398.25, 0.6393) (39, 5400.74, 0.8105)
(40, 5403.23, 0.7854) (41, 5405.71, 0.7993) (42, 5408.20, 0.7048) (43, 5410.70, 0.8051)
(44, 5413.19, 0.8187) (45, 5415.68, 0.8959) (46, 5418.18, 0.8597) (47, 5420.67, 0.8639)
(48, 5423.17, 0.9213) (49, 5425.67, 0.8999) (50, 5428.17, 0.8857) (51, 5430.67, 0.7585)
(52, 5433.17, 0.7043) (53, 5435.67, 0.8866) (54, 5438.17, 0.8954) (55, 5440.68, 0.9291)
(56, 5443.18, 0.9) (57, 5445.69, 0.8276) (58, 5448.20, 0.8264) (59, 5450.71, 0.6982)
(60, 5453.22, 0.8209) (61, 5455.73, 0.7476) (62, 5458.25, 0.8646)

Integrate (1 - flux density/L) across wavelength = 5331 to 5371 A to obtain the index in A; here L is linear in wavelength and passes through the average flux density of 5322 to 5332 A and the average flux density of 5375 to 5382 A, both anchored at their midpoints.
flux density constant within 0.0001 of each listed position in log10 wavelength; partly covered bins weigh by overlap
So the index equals -3.5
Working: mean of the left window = 0.774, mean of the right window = 0.796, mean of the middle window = 0.853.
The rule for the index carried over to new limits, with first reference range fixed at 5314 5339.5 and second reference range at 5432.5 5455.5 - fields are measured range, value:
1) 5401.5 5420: 0.5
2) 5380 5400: 1.0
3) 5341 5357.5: -0.6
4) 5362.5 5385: 1.2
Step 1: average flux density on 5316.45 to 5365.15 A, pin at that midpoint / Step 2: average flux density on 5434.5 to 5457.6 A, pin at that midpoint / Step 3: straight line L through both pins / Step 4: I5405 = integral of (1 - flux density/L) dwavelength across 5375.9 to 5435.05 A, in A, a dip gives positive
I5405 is 2.0 A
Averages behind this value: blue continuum 0.85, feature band 0.813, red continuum 0.837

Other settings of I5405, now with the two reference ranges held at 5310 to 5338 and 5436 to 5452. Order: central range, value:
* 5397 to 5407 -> 1.01 A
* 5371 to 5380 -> 0.35 A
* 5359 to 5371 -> 0.36 A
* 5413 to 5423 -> -0.30 A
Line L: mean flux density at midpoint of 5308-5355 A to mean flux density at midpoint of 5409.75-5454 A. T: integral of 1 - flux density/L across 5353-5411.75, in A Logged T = 2.7 A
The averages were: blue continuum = 0.854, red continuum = 0.845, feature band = 0.811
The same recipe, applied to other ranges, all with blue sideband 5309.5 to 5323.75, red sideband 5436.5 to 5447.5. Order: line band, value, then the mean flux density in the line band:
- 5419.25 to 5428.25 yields -0.1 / 0.893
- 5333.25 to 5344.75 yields 0.0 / 0.887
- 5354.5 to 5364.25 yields -0.1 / 0.895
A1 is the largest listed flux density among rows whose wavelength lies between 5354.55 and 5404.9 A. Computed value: 0.9922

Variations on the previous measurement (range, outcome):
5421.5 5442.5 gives 0.9291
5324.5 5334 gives 0.8123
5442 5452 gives 0.9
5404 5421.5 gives 0.8959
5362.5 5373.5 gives 0.7941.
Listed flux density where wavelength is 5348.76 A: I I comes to 0.8571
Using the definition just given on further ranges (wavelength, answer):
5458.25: 0.8646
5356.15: 0.9922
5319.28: 0.8224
